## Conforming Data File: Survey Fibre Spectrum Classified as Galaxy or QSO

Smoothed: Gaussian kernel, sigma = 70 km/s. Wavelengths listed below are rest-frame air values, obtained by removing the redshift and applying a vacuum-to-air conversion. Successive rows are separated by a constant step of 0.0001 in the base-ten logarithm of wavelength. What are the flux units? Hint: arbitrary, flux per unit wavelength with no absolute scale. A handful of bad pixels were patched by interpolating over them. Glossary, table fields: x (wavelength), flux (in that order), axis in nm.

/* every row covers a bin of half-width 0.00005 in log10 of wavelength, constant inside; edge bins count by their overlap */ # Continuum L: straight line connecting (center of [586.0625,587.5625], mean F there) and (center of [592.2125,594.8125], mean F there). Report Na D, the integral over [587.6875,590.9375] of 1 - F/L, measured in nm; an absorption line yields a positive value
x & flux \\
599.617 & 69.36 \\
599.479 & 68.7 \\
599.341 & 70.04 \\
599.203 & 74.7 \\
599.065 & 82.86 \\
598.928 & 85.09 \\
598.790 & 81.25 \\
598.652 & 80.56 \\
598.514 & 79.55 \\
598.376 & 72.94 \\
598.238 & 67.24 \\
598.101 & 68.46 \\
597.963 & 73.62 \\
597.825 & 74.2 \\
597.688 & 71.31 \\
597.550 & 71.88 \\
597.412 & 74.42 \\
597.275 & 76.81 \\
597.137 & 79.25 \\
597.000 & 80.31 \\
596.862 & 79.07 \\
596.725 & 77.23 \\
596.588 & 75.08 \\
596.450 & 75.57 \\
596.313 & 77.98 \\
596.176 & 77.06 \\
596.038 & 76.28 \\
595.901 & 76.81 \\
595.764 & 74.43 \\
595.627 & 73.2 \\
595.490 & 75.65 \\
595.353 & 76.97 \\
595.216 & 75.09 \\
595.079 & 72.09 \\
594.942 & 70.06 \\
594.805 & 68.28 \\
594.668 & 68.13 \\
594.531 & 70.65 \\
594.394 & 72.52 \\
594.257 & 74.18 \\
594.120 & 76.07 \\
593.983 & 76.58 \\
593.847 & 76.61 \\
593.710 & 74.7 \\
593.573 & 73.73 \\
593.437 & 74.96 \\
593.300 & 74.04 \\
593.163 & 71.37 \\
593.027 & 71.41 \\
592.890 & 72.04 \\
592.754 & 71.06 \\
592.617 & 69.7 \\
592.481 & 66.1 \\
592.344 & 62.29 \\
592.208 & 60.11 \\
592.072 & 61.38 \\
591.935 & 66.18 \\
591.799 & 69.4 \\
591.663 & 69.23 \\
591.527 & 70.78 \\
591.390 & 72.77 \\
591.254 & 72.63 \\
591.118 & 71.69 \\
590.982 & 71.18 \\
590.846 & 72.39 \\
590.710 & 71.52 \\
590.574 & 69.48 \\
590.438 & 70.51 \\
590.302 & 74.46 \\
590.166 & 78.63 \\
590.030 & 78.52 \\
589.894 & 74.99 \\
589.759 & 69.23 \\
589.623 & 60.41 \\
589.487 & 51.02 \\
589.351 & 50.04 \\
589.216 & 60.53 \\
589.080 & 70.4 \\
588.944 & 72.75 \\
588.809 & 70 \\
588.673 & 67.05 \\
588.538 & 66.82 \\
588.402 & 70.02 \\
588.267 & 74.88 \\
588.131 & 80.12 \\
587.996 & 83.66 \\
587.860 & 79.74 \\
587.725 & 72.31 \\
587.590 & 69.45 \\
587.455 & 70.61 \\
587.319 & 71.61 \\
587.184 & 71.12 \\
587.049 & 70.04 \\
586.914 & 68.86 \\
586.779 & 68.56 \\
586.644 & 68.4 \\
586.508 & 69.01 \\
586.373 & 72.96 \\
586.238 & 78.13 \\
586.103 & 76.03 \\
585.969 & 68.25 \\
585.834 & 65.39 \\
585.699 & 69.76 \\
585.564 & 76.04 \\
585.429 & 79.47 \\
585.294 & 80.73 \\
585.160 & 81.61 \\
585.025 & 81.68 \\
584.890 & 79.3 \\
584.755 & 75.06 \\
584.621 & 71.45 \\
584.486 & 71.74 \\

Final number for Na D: 0.04 nm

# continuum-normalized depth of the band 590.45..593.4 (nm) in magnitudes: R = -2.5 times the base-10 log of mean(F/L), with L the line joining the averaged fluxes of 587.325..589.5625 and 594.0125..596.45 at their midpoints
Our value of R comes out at 0.03 mag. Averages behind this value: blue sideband 69.3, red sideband 73.9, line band 69.4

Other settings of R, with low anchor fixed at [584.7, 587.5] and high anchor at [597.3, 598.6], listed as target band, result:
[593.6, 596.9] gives -0.02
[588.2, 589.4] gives 0.09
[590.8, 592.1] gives 0.05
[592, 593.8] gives 0.05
